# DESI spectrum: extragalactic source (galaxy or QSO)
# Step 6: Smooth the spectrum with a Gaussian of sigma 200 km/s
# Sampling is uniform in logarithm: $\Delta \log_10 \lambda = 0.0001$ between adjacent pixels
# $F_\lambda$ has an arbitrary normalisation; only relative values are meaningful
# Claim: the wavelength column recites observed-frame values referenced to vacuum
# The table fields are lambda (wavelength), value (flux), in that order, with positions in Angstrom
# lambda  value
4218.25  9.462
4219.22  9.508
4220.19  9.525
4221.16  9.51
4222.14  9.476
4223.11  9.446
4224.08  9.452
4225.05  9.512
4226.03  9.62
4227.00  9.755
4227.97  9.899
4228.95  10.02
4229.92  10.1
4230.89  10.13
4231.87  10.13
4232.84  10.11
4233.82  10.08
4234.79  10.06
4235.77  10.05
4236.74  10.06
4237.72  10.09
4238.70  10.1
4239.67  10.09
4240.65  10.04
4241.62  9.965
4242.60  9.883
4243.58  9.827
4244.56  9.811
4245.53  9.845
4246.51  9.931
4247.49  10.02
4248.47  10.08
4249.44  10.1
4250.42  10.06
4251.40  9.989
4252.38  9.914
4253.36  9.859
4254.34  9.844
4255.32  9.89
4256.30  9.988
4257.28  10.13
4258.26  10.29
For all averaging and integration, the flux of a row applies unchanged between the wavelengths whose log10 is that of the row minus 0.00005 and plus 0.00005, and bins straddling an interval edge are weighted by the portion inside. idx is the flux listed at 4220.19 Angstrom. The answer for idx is 9.525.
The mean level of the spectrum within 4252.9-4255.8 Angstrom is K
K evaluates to 9.86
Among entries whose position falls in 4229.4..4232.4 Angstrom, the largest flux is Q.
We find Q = 10.13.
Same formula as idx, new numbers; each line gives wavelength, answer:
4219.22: 9.508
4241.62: 9.965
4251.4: 9.989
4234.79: 10.06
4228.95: 10.02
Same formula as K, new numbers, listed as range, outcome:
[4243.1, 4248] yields 9.88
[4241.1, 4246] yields 9.88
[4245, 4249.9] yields 10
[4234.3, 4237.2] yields 10.1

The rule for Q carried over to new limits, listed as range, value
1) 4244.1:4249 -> 10.08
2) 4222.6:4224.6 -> 9.452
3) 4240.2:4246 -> 10.04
